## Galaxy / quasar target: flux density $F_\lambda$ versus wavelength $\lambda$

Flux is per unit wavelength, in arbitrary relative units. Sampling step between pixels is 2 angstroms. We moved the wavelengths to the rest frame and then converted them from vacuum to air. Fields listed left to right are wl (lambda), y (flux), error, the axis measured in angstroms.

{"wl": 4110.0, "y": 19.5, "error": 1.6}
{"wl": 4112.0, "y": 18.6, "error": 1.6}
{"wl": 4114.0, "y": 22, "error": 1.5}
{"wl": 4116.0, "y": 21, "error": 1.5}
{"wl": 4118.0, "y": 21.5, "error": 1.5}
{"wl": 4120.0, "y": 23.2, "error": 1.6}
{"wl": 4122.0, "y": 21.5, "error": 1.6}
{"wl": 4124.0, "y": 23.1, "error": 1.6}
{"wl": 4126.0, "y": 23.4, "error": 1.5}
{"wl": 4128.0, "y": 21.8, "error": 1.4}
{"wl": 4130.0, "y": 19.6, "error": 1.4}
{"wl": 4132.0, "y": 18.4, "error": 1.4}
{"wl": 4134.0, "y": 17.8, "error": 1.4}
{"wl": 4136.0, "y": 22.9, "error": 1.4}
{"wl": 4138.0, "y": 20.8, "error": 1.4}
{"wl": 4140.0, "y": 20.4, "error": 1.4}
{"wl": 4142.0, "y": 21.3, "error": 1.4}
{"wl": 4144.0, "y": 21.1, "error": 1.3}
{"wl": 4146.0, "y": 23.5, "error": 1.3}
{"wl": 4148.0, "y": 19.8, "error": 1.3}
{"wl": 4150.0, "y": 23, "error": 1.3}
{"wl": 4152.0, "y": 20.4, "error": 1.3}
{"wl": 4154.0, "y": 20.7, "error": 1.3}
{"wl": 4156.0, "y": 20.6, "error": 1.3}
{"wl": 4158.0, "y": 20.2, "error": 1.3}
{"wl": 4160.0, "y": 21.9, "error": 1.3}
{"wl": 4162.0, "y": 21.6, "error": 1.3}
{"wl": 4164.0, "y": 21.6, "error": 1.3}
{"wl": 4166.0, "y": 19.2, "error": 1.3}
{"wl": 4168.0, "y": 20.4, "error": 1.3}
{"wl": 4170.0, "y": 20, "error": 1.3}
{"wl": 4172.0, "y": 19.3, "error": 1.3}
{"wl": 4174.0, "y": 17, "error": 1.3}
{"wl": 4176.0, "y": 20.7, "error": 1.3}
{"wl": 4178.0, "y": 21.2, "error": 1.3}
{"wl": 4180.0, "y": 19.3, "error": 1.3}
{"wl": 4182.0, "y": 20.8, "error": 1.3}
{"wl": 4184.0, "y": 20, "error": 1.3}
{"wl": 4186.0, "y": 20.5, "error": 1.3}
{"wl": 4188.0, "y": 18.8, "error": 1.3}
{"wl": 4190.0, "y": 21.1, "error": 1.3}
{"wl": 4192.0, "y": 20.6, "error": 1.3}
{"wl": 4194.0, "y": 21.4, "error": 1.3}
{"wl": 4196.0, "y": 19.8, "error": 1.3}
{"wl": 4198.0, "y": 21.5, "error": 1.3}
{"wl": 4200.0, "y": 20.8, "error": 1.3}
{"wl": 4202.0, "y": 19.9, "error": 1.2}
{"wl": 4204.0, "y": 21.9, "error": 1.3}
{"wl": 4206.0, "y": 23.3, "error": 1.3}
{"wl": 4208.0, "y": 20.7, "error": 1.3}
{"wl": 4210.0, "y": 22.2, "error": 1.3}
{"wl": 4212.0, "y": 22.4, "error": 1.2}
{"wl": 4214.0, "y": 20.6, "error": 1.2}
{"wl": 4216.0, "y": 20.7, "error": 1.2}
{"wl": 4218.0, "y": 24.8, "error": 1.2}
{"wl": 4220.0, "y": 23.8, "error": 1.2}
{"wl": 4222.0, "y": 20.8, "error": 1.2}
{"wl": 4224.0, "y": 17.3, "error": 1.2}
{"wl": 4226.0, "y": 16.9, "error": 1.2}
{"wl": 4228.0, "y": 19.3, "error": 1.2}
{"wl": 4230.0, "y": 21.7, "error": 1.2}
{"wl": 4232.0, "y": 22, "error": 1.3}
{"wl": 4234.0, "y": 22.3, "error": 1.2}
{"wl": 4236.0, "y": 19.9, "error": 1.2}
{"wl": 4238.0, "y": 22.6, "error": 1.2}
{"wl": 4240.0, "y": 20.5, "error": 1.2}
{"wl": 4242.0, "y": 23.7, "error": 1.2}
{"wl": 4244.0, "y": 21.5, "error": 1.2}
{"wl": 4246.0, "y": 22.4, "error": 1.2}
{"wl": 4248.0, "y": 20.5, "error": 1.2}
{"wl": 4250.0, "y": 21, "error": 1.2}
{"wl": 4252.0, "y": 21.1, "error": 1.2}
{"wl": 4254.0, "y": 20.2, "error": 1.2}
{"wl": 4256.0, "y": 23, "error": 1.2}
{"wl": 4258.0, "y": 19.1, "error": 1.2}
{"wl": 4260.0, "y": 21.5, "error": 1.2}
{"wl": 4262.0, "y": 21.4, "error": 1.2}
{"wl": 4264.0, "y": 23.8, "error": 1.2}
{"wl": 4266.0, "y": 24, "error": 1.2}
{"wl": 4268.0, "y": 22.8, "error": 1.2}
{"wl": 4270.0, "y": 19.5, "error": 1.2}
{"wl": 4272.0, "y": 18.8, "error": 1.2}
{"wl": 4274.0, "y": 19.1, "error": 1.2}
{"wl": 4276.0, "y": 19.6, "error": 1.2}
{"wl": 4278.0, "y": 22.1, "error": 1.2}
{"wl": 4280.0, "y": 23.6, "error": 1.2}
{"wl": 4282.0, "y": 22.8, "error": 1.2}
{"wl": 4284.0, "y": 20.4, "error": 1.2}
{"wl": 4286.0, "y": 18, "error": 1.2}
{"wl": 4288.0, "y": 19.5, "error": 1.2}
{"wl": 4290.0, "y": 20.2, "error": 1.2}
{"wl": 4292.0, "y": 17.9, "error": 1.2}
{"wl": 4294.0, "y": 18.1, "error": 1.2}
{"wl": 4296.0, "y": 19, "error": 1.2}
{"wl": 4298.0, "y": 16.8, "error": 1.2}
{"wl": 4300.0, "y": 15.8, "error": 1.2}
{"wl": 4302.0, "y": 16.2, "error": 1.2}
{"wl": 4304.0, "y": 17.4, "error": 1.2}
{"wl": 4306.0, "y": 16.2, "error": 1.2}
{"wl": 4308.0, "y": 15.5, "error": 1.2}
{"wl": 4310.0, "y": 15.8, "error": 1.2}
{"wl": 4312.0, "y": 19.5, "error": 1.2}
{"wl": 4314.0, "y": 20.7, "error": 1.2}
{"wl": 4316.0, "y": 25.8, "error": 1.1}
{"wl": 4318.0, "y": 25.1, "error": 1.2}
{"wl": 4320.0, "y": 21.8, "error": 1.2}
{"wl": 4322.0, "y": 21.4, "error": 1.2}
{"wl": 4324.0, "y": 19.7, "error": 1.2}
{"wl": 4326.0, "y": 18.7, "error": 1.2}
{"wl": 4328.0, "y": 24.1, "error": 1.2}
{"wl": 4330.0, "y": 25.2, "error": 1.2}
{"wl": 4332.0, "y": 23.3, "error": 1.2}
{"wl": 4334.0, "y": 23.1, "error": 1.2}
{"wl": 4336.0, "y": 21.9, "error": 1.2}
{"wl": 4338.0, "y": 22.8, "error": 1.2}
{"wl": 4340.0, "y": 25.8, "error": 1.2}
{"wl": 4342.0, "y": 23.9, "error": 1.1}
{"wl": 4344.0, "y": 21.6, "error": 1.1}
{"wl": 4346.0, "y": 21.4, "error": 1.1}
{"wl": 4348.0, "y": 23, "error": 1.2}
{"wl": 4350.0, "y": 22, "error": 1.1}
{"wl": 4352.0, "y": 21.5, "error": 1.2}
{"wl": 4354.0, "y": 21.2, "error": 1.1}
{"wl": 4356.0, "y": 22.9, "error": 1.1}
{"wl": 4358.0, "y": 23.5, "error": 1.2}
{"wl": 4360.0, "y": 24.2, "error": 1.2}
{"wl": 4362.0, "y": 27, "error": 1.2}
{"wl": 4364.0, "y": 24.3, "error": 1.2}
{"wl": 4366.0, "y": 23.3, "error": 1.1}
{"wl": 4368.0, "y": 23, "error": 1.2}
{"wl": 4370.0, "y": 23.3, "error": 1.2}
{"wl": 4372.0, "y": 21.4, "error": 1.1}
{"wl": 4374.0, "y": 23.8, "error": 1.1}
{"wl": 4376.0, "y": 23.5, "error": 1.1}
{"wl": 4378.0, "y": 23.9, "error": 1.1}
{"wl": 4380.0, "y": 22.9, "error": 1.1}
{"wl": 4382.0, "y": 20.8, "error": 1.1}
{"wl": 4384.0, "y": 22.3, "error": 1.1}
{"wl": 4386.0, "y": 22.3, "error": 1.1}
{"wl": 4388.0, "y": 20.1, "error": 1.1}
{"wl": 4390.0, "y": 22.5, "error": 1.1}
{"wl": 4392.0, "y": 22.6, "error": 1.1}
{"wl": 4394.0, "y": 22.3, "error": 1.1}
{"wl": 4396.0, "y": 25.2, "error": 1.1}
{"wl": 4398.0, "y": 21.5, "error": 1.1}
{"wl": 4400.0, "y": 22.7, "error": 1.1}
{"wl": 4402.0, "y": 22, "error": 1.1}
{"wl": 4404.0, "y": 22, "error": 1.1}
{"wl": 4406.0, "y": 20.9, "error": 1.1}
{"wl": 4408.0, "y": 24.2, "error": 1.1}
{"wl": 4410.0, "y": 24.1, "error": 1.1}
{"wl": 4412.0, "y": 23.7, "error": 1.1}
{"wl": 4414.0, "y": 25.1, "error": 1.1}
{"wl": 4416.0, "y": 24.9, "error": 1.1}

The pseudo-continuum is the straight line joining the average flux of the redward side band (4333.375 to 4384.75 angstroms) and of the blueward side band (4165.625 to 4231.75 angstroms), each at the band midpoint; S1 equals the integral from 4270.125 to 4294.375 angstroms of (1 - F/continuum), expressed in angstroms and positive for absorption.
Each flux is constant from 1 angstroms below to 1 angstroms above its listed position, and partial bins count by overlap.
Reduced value 2.01 angstroms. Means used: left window 20.6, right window 23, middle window 20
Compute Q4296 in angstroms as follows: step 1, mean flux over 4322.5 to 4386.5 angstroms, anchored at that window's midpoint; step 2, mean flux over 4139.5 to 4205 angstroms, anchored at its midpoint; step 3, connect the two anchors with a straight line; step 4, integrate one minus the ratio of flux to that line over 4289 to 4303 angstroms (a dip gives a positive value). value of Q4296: 2.8 angstroms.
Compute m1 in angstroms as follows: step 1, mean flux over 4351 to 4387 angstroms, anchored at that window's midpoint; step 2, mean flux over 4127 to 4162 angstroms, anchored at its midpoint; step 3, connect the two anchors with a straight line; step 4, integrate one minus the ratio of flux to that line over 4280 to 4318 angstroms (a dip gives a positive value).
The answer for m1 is 5.8 angstroms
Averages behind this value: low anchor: 20.9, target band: 18.9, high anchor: 23.1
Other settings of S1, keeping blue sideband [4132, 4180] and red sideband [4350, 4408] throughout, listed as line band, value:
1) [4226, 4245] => 0.1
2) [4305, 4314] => 2.0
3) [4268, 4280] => 0.7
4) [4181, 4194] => 0.3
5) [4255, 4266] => -0.2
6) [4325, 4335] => -0.3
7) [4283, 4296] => 1.7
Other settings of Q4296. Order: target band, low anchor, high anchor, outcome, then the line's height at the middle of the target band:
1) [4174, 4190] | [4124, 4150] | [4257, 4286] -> 0.8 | 21.1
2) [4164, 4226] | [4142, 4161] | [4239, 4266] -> 2.2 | 21.4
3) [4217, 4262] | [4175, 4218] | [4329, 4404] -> 0.6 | 21.5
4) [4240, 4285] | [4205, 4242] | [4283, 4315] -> -4.4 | 19.6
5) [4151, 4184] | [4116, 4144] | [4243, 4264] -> 1.4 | 21.2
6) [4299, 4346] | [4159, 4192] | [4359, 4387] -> 3.3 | 22.5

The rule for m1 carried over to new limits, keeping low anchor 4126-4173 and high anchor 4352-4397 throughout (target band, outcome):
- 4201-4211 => -0.1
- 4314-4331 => -0.1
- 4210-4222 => -0.5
